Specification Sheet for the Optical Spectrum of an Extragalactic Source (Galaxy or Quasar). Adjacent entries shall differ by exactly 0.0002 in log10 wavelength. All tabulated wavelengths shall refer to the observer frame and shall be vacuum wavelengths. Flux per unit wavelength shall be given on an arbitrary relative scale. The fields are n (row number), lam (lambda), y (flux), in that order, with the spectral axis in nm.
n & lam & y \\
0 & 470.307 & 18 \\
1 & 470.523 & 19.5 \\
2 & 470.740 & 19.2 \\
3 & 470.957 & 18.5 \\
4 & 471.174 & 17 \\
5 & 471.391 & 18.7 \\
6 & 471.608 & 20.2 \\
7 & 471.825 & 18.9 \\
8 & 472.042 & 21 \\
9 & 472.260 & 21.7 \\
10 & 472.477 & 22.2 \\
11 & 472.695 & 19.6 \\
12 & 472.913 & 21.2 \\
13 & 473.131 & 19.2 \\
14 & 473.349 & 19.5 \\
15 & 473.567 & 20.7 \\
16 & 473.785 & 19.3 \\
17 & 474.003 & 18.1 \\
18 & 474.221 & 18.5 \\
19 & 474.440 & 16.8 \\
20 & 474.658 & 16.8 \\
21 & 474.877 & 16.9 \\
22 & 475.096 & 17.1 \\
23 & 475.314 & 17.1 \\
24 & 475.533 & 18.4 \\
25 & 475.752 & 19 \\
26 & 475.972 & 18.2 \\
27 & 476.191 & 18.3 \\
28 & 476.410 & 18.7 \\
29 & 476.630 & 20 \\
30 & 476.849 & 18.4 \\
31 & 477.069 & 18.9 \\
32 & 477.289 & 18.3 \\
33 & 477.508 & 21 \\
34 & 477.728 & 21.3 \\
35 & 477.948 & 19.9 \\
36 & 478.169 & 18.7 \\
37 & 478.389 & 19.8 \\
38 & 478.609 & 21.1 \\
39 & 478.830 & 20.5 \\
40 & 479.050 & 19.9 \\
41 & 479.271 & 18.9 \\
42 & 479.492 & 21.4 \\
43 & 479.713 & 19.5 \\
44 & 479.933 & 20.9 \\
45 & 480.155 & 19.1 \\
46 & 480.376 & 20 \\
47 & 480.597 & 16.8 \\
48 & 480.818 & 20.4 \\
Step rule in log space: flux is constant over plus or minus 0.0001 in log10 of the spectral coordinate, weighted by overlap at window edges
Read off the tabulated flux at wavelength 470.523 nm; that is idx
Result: 19.5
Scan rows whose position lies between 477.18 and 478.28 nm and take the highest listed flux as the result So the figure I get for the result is 21.3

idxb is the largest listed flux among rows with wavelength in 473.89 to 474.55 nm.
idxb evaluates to 18.5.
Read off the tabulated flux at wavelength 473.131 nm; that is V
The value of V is 19.2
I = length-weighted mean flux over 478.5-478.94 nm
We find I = 20.8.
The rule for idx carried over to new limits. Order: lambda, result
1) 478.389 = 19.8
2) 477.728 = 21.3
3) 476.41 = 18.7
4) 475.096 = 17.1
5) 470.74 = 19.2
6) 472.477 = 22.2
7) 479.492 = 21.4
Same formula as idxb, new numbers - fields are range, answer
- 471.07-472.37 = 21.7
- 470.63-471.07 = 19.2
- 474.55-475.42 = 17.1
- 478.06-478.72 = 21.1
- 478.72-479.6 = 21.4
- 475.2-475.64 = 18.4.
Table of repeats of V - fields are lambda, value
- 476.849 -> 18.4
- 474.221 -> 18.5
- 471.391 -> 18.7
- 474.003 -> 18.1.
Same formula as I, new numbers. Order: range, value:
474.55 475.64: 17.3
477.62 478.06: 20.6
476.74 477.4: 18.5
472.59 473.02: 20.4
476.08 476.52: 18.5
